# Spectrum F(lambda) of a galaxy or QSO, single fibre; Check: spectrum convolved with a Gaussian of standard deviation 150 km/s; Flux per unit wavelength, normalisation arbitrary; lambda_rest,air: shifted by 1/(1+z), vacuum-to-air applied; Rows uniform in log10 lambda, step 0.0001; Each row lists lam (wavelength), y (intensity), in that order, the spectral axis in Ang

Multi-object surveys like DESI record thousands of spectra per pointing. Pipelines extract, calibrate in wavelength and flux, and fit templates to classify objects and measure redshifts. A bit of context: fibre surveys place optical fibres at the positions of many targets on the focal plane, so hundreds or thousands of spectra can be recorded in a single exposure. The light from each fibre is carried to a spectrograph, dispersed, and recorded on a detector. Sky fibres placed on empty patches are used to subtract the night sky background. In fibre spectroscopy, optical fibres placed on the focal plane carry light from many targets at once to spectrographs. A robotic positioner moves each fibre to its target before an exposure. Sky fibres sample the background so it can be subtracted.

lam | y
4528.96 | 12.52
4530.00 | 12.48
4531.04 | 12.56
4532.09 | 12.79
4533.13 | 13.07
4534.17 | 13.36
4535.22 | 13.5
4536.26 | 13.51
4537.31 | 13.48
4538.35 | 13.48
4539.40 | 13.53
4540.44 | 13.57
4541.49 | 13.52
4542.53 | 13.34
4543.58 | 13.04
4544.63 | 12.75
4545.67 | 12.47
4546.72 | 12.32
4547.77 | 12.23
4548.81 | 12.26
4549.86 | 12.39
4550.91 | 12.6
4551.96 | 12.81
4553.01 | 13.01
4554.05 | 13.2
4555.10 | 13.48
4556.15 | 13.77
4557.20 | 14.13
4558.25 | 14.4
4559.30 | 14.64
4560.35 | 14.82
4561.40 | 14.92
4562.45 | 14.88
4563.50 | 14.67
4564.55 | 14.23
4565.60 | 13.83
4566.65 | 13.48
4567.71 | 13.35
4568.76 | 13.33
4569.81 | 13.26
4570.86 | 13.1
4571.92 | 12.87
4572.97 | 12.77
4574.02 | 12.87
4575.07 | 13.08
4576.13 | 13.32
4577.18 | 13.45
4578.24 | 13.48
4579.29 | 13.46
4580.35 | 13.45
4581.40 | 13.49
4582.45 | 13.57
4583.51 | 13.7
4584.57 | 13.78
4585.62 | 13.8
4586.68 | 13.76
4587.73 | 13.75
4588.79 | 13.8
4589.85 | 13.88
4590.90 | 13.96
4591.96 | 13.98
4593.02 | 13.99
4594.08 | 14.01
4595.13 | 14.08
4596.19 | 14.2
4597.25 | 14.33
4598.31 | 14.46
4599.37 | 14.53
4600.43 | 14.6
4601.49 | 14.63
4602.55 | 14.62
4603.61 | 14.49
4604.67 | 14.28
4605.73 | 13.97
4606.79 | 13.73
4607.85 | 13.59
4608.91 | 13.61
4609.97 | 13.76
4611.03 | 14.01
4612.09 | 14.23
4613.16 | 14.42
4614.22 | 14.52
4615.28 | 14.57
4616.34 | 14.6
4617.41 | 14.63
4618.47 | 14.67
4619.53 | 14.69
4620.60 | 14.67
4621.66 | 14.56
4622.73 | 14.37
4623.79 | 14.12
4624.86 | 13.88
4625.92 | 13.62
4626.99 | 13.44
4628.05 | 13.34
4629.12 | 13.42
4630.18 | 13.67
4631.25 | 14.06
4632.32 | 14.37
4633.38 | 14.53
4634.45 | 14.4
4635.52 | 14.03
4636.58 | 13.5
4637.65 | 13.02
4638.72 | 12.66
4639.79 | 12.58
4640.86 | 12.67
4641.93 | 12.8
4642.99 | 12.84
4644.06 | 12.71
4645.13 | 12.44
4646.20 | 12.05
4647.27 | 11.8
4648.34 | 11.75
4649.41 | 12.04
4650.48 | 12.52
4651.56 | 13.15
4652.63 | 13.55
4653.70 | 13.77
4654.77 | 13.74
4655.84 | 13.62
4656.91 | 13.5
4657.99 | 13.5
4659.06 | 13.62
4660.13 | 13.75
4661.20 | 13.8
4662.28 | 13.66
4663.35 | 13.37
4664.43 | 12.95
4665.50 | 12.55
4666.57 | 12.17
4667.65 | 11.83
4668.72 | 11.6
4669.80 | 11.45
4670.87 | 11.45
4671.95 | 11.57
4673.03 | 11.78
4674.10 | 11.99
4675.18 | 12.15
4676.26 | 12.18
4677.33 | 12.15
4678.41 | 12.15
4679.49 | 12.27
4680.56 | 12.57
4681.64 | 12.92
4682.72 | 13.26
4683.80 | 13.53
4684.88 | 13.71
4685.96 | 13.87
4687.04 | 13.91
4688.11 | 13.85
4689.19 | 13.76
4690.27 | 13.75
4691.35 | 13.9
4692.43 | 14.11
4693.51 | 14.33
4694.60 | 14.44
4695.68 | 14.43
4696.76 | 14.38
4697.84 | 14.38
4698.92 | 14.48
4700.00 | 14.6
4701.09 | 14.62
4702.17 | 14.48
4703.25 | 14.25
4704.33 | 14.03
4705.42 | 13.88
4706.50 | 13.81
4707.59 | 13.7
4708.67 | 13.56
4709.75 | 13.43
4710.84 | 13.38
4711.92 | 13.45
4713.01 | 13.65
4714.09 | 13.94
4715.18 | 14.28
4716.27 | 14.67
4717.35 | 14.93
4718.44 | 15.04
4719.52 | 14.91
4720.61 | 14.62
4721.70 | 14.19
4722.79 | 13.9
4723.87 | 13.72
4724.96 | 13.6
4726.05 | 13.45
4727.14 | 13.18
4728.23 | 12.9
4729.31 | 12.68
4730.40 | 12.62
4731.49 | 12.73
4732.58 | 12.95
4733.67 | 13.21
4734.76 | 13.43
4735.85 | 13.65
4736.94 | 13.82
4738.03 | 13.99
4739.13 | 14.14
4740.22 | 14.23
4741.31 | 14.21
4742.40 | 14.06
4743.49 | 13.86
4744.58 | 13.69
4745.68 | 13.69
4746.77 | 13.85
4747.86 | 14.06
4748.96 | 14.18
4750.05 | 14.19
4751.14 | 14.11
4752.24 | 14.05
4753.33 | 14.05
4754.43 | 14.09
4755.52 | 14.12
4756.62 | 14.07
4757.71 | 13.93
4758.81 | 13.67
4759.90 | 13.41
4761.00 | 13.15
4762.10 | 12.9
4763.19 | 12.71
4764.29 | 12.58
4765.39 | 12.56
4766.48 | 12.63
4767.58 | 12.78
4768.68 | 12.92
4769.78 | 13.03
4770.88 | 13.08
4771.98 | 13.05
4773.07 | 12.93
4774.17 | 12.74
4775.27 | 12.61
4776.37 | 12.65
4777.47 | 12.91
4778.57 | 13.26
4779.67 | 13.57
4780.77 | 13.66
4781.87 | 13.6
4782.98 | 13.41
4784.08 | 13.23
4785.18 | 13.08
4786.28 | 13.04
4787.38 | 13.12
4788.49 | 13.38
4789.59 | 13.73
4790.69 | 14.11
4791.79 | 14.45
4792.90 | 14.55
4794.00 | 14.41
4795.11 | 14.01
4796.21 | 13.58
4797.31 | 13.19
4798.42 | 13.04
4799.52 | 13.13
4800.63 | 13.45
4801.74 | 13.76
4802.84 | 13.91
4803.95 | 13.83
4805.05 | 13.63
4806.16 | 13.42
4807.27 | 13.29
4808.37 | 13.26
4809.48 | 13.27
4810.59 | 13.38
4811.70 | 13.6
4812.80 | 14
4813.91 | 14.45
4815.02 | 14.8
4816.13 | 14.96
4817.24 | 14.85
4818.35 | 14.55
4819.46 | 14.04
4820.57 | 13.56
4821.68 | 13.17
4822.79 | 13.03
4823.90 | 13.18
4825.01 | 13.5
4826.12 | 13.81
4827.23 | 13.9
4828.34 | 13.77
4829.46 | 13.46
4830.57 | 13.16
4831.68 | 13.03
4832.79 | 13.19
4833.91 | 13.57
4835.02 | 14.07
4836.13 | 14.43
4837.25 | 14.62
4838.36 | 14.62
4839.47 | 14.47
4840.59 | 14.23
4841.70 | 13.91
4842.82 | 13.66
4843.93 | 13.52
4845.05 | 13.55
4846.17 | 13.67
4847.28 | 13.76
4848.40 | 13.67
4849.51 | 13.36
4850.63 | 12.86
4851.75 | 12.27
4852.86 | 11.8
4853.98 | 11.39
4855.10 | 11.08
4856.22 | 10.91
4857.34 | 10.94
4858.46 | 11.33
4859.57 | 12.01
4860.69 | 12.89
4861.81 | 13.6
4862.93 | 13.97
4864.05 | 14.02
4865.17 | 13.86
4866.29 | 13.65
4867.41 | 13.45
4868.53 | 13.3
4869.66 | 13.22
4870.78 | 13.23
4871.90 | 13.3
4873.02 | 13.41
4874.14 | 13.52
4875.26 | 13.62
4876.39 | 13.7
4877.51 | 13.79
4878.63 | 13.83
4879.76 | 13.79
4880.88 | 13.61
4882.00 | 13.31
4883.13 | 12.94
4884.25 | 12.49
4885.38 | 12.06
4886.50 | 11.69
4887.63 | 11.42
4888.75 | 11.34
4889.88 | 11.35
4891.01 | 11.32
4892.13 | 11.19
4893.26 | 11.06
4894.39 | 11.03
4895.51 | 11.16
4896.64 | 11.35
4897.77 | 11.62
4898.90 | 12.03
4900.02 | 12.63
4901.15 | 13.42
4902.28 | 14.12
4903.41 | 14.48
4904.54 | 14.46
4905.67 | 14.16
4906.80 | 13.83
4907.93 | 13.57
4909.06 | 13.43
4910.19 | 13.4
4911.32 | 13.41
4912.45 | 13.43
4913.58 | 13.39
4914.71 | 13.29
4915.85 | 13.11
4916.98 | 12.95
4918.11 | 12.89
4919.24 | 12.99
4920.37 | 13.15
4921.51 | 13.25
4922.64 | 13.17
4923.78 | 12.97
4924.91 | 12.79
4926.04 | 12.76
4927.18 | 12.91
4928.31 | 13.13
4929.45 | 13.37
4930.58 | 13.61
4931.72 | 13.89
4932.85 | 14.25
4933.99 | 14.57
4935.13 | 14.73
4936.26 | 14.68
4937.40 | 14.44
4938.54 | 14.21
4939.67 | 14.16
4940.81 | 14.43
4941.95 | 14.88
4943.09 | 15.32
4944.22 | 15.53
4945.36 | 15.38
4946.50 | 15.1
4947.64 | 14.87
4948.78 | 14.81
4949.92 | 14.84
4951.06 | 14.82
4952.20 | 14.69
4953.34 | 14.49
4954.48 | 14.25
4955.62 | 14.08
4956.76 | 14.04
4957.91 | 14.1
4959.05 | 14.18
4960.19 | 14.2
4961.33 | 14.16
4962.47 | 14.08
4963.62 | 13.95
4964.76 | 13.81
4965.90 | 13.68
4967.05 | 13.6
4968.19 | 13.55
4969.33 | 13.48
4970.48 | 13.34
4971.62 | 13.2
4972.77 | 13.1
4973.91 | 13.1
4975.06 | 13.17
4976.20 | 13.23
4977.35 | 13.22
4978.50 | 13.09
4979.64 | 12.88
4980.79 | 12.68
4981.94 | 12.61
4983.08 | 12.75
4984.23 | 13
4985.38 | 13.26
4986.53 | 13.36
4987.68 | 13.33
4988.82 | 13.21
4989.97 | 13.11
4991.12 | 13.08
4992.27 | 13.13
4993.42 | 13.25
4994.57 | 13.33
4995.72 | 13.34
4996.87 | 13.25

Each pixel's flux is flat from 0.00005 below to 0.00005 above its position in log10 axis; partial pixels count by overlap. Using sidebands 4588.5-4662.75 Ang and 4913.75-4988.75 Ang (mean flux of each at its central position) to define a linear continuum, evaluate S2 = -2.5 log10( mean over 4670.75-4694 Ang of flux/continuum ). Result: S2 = 0.062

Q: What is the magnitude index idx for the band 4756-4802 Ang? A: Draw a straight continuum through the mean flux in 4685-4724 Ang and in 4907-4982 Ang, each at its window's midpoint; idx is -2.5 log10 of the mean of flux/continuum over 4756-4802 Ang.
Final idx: 0.06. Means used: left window 14.1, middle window 13.3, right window 13.8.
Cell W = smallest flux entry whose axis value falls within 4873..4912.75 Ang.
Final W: 11.03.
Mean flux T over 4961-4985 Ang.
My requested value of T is 13.3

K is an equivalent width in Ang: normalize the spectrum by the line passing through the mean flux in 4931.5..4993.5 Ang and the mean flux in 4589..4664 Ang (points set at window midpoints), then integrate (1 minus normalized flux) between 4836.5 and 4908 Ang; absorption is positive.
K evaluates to 4.80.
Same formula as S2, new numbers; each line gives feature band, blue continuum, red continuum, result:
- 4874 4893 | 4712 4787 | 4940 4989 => 0.10 mag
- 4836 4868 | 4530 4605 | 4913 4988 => 0.05 mag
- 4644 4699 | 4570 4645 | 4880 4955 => 0.06 mag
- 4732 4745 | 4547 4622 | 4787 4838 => 0.00 mag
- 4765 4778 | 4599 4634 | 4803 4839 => 0.09 mag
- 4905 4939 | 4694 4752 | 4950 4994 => 0.01 mag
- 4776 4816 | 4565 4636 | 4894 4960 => 0.02 mag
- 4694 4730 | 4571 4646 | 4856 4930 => -0.04 mag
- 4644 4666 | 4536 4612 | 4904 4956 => 0.06 mag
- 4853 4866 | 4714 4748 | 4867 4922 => 0.06 mag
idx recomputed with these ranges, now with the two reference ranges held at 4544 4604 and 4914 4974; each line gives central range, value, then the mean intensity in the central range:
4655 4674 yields 0.08 mag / 12.7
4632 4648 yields 0.05 mag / 13.1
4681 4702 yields -0.02 mag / 14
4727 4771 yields 0.02 mag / 13.5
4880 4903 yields 0.15 mag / 12.1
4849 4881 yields 0.08 mag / 12.9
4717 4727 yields -0.03 mag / 14.2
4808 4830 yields 0.00 mag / 13.8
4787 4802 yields 0.01 mag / 13.7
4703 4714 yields 0.00 mag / 13.7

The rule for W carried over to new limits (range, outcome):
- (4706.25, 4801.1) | 12.56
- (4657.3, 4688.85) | 11.45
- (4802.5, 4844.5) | 13.03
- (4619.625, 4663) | 11.75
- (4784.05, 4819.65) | 13.04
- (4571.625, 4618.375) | 12.77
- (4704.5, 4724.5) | 13.38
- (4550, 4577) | 12.6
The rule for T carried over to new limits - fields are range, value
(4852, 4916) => 12.8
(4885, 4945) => 13.2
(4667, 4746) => 13.5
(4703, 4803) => 13.6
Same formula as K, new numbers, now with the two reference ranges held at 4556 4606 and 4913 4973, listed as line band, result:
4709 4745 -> 0.4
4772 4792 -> 0.9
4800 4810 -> 0.3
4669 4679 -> 1.5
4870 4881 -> 0.3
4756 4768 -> 0.7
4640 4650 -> 1.1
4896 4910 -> 0.7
